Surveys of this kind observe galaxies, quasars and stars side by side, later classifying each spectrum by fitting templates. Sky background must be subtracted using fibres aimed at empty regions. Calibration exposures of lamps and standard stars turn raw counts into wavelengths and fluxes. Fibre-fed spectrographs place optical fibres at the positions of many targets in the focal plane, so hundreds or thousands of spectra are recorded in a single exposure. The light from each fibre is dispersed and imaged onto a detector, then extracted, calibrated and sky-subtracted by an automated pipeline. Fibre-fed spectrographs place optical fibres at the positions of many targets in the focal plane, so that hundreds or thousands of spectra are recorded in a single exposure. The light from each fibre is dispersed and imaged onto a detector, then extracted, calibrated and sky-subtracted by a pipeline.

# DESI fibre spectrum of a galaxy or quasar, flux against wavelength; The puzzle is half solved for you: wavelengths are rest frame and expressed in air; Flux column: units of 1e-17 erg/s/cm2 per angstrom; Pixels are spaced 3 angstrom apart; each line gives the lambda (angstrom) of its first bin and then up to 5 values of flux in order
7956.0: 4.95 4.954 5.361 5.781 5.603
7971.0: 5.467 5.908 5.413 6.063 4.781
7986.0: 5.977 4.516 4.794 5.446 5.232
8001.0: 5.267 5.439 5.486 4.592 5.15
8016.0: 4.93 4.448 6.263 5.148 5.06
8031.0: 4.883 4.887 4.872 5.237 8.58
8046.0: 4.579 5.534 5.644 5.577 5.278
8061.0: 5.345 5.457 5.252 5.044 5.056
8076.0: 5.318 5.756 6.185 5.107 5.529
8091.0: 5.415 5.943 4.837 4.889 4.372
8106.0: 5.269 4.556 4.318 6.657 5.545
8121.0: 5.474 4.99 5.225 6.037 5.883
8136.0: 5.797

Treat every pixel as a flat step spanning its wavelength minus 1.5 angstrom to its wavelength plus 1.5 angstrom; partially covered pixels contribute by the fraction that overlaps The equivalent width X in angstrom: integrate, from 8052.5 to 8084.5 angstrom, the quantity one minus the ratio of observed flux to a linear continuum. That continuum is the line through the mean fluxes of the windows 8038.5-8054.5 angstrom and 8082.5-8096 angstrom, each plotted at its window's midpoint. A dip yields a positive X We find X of 1.6 angstrom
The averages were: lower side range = 5.89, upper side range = 5.52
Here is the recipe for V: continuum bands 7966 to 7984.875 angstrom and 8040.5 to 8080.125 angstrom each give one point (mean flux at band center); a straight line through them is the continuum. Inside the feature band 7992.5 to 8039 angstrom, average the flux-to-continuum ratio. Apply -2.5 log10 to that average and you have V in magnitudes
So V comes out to 0.09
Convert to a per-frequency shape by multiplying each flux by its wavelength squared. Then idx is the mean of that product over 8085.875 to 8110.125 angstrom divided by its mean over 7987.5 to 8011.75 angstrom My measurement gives 1.03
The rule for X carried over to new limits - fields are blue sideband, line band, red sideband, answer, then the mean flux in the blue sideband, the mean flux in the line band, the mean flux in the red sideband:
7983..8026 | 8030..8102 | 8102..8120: -3.6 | 5.18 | 5.42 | 5.15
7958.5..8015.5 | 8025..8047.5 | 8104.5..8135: -0.3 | 5.33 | 5.42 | 5.4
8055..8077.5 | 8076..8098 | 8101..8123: -1.3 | 5.27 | 5.54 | 5.16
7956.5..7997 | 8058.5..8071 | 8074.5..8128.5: 0.1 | 5.38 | 5.28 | 5.3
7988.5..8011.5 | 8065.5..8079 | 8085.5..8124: -0.1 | 5.12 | 5.23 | 5.22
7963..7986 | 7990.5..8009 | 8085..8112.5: 0.8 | 5.6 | 5.26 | 5.04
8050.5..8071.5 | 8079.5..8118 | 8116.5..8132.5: 1.1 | 5.37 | 5.28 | 5.48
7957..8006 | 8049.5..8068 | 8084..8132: -0.4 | 5.37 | 5.44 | 5.27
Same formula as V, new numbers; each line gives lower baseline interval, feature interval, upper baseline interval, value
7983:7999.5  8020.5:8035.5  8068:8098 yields 0.00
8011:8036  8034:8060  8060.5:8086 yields -0.08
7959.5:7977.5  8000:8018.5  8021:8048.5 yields 0.08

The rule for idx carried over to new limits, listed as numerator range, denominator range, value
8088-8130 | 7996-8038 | 1.04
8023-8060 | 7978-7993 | 1.05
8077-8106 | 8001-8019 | 1.07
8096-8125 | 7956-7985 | 0.97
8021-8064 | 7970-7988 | 1.00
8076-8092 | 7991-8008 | 1.08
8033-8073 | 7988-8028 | 1.08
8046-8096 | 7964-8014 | 1.04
